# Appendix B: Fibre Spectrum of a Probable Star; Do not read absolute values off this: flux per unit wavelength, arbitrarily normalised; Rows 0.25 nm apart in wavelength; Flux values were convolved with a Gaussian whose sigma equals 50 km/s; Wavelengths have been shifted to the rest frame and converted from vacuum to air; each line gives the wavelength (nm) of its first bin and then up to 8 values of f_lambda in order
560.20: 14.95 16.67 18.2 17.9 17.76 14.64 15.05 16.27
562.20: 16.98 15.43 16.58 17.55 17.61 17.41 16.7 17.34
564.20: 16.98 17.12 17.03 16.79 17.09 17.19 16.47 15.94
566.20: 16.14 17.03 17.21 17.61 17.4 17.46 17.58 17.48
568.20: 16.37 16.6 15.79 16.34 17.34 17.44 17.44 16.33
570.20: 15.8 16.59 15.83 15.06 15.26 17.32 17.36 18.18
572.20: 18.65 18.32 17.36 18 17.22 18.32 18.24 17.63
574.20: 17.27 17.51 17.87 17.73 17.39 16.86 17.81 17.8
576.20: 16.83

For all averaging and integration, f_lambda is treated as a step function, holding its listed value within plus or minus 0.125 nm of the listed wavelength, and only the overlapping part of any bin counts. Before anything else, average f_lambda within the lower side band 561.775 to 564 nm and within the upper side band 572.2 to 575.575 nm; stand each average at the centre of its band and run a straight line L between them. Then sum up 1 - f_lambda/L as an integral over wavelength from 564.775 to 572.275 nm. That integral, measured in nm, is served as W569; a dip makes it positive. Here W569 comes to 0.19 nm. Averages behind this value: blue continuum 16.8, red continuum 17.7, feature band 16.8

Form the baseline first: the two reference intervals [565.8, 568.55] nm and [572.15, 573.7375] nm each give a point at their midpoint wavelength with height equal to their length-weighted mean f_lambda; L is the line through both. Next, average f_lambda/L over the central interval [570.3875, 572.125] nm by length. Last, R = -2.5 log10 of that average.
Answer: 0.07 mag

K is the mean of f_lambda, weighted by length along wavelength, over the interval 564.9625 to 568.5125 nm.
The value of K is 17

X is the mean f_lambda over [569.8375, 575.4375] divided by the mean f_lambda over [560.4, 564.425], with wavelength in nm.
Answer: 1.0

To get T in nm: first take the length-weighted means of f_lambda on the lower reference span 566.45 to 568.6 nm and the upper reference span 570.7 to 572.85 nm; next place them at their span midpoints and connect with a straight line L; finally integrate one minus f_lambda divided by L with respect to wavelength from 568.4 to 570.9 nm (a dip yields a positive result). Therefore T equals 0.09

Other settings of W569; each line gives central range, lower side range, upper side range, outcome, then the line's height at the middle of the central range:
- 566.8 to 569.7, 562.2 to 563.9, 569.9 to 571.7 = -0.12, 16.4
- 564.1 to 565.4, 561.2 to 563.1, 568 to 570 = -0.05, 16.4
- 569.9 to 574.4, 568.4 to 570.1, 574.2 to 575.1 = 0.02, 17.2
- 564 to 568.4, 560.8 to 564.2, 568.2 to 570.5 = -0.09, 16.7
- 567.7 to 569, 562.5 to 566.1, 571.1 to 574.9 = 0.05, 17.3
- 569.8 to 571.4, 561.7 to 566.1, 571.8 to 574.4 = 0.15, 17.6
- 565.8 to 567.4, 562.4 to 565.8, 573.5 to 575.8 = 0.02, 17.1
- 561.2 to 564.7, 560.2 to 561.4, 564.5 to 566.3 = 0.06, 16.9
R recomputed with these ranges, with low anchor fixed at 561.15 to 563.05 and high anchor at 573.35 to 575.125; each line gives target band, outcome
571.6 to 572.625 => -0.037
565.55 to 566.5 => 0.023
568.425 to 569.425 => 0.032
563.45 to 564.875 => -0.038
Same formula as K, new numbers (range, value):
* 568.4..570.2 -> 16.7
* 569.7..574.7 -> 17.2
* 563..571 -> 16.9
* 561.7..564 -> 16.8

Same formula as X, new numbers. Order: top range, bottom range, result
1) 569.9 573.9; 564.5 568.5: 1.01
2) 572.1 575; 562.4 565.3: 1.05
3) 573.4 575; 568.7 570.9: 1.07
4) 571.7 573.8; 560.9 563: 1.10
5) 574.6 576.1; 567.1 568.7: 1.03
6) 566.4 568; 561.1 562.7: 1.09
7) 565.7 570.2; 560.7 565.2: 1.00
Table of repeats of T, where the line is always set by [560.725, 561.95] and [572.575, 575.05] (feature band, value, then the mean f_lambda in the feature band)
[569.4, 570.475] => 0.04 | 16.7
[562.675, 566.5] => -0.03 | 16.9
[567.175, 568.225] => -0.01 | 17.3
